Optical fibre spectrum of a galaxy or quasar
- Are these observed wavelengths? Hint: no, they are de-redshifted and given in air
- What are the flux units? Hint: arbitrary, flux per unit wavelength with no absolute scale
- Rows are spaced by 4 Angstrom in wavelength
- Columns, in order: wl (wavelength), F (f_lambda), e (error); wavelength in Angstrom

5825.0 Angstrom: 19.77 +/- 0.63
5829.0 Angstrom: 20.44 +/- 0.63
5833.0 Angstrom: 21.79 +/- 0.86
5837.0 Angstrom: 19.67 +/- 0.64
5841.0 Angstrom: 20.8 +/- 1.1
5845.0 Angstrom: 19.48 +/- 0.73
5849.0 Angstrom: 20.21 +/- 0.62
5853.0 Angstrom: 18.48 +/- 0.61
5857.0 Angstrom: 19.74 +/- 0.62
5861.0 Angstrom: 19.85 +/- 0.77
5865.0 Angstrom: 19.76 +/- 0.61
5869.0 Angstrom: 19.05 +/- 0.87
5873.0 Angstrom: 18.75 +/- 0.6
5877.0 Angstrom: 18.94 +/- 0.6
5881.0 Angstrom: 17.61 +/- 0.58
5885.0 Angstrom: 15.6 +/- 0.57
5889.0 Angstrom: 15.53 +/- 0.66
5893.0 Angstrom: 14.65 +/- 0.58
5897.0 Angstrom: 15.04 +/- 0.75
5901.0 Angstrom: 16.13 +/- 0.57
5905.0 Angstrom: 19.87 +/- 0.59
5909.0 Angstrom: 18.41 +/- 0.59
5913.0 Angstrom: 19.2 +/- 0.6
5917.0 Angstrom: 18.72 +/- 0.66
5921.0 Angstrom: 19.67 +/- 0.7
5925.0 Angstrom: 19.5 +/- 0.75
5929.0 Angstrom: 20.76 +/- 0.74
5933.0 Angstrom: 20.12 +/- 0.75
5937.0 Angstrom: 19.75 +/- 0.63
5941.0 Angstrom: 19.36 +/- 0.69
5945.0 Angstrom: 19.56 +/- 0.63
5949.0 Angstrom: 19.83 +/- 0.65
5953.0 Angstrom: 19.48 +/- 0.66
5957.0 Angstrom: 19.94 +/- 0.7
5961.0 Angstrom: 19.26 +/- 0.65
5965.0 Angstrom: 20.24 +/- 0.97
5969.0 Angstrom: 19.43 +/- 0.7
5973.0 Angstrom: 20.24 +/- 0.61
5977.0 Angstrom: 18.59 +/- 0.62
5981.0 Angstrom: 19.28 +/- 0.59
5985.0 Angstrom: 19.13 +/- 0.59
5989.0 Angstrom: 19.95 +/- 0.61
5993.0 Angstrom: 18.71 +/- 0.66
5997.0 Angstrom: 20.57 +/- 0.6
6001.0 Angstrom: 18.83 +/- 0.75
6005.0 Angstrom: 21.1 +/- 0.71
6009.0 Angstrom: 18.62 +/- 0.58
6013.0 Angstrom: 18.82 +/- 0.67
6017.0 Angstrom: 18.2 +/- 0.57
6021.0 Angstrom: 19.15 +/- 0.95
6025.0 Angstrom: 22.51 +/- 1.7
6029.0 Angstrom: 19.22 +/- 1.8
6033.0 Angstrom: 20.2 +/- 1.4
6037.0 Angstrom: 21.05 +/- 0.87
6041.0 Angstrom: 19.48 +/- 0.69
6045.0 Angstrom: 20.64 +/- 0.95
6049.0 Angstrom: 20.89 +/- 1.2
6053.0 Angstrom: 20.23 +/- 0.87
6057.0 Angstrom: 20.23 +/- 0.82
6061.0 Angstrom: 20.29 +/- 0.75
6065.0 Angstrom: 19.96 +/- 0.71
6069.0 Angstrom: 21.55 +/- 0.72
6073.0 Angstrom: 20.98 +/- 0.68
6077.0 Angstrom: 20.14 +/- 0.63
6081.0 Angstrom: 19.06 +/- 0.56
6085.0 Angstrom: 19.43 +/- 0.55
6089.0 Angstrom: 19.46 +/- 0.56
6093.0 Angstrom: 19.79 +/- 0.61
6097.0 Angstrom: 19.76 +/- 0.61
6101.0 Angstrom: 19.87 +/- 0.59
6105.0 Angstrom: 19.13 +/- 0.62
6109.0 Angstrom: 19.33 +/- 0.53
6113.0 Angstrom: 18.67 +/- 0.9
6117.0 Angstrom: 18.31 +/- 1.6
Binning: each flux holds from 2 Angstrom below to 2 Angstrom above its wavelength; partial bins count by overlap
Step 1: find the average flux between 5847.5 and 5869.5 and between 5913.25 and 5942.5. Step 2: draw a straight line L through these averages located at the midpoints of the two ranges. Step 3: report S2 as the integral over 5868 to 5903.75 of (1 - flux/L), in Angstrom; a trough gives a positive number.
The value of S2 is 5.1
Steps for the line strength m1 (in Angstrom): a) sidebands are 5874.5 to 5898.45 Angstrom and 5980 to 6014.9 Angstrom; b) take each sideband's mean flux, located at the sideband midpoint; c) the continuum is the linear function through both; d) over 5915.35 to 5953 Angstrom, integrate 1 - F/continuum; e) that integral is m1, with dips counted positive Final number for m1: -4.3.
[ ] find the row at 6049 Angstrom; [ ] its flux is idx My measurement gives 20.89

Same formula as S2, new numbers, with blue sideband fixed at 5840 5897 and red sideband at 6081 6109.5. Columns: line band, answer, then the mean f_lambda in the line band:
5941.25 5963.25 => -1.0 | 19.6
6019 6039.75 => -1.3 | 20.4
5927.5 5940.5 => -1.0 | 20.1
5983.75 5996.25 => -0.3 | 19.4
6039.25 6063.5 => -1.3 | 20.3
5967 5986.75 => -0.5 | 19.3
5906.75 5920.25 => -0.2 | 18.9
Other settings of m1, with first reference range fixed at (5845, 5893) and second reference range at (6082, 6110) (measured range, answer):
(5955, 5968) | -0.6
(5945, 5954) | -0.4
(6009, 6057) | -1.9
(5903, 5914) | -0.3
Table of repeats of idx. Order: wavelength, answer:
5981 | 19.28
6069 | 21.55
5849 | 20.21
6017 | 18.2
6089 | 19.46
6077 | 20.14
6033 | 20.2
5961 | 19.26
